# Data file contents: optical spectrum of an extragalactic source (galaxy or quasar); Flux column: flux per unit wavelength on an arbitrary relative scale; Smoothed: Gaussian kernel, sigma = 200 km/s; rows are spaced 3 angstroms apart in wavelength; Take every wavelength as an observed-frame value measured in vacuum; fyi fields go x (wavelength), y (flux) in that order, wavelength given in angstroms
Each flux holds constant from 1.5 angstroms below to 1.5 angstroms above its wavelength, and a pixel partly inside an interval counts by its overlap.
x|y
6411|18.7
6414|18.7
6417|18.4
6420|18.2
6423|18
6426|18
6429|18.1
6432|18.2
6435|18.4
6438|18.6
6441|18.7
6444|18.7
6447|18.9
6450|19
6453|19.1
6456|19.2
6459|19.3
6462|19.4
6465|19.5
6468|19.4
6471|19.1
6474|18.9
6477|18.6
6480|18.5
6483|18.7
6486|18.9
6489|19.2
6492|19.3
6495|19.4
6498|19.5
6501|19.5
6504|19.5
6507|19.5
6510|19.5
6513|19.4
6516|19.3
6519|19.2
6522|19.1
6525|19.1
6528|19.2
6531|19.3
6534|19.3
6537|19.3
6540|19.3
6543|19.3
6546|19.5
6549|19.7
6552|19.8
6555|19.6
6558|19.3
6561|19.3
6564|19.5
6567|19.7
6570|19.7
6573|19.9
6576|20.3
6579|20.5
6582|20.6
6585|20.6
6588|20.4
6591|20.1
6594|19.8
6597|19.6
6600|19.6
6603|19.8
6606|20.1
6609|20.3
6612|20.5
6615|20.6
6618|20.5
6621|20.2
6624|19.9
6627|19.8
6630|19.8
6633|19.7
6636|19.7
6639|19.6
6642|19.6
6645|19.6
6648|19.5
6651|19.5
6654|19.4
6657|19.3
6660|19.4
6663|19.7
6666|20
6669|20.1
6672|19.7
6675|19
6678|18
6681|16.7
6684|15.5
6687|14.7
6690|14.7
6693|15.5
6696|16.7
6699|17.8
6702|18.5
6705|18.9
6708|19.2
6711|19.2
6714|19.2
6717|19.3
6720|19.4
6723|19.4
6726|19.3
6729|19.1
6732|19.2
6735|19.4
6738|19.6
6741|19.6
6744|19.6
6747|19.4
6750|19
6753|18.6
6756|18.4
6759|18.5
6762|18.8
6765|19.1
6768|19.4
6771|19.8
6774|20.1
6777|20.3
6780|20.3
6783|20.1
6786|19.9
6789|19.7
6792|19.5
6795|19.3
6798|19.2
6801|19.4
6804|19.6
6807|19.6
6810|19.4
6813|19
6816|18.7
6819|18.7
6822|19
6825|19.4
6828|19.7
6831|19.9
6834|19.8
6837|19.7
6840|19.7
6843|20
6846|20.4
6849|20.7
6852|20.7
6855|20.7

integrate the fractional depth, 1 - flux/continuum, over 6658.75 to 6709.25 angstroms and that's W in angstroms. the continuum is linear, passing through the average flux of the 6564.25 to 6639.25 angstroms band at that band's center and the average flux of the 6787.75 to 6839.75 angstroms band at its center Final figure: 4.9 angstroms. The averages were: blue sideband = 20.1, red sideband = 19.4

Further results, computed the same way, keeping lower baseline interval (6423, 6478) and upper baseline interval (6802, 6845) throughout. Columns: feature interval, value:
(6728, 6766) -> 0.44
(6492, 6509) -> -0.50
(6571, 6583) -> -0.79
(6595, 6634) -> -1.91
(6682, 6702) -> 3.32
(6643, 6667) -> -0.47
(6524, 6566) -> -0.93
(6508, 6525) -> -0.32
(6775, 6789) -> -0.52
